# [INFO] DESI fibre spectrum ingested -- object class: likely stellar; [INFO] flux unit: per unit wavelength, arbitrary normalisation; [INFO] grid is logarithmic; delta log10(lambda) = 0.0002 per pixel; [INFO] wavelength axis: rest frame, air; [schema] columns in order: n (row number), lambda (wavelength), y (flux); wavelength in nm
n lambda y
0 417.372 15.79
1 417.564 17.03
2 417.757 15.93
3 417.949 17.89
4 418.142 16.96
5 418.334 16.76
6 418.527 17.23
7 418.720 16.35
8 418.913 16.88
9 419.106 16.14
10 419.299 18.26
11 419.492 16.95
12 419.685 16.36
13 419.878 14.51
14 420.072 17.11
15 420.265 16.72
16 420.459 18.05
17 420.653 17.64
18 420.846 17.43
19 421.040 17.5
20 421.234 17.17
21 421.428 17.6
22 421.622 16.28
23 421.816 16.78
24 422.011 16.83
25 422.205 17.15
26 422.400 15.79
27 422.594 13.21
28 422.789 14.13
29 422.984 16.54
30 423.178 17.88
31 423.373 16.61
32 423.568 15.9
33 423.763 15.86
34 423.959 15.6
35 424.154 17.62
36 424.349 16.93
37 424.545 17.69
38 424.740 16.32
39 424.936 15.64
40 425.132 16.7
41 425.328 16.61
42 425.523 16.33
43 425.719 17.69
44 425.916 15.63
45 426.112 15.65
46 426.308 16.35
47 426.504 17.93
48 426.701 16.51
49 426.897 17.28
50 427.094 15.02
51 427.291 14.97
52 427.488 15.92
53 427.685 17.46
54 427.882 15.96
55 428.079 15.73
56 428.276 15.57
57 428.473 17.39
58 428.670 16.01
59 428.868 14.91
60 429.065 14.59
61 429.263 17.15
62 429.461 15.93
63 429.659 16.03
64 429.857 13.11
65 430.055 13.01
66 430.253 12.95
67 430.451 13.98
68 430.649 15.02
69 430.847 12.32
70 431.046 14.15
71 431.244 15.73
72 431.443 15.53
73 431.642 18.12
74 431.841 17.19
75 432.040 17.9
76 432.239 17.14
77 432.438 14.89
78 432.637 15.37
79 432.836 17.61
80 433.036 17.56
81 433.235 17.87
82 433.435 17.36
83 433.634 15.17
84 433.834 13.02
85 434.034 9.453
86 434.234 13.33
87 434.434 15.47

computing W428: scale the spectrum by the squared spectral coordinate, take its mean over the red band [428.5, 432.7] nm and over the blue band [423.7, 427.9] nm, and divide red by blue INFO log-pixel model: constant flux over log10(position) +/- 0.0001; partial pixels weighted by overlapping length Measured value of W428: 0.95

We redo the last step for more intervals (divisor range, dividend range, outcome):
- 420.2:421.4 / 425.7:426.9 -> 0.98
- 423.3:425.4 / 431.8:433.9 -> 1.04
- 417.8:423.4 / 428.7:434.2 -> 0.96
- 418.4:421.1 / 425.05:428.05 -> 1.00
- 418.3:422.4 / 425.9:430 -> 0.98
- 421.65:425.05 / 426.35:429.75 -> 1.01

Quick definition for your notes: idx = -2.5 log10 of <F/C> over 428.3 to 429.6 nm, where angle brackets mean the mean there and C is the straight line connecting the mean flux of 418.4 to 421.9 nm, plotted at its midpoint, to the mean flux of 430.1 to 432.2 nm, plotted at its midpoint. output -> -0.024 mag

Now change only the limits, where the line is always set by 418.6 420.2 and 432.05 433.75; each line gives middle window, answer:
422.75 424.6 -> 0.01 mag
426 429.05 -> 0.03 mag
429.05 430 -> 0.09 mag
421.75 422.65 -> 0.04 mag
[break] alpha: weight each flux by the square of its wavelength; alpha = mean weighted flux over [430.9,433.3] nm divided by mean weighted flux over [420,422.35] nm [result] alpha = 1.01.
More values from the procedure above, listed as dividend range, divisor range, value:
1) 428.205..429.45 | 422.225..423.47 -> 1.04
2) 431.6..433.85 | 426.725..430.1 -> 1.08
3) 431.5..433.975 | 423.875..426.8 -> 1.02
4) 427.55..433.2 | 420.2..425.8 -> 0.98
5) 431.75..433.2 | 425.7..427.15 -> 1.05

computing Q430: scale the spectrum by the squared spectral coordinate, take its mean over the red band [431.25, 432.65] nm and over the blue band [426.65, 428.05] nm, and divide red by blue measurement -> 1.1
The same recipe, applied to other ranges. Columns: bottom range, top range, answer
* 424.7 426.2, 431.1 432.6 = 1.04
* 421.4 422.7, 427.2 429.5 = 1.02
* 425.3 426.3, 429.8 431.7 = 0.90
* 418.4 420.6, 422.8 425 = 1.00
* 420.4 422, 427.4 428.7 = 0.98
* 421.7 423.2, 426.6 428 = 1.04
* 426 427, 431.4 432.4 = 1.05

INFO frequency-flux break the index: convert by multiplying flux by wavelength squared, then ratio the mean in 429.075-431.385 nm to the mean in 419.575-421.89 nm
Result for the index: 0.90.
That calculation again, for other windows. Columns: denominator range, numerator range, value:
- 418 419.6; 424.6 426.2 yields 1.00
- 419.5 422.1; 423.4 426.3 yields 0.99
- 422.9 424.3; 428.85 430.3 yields 0.91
